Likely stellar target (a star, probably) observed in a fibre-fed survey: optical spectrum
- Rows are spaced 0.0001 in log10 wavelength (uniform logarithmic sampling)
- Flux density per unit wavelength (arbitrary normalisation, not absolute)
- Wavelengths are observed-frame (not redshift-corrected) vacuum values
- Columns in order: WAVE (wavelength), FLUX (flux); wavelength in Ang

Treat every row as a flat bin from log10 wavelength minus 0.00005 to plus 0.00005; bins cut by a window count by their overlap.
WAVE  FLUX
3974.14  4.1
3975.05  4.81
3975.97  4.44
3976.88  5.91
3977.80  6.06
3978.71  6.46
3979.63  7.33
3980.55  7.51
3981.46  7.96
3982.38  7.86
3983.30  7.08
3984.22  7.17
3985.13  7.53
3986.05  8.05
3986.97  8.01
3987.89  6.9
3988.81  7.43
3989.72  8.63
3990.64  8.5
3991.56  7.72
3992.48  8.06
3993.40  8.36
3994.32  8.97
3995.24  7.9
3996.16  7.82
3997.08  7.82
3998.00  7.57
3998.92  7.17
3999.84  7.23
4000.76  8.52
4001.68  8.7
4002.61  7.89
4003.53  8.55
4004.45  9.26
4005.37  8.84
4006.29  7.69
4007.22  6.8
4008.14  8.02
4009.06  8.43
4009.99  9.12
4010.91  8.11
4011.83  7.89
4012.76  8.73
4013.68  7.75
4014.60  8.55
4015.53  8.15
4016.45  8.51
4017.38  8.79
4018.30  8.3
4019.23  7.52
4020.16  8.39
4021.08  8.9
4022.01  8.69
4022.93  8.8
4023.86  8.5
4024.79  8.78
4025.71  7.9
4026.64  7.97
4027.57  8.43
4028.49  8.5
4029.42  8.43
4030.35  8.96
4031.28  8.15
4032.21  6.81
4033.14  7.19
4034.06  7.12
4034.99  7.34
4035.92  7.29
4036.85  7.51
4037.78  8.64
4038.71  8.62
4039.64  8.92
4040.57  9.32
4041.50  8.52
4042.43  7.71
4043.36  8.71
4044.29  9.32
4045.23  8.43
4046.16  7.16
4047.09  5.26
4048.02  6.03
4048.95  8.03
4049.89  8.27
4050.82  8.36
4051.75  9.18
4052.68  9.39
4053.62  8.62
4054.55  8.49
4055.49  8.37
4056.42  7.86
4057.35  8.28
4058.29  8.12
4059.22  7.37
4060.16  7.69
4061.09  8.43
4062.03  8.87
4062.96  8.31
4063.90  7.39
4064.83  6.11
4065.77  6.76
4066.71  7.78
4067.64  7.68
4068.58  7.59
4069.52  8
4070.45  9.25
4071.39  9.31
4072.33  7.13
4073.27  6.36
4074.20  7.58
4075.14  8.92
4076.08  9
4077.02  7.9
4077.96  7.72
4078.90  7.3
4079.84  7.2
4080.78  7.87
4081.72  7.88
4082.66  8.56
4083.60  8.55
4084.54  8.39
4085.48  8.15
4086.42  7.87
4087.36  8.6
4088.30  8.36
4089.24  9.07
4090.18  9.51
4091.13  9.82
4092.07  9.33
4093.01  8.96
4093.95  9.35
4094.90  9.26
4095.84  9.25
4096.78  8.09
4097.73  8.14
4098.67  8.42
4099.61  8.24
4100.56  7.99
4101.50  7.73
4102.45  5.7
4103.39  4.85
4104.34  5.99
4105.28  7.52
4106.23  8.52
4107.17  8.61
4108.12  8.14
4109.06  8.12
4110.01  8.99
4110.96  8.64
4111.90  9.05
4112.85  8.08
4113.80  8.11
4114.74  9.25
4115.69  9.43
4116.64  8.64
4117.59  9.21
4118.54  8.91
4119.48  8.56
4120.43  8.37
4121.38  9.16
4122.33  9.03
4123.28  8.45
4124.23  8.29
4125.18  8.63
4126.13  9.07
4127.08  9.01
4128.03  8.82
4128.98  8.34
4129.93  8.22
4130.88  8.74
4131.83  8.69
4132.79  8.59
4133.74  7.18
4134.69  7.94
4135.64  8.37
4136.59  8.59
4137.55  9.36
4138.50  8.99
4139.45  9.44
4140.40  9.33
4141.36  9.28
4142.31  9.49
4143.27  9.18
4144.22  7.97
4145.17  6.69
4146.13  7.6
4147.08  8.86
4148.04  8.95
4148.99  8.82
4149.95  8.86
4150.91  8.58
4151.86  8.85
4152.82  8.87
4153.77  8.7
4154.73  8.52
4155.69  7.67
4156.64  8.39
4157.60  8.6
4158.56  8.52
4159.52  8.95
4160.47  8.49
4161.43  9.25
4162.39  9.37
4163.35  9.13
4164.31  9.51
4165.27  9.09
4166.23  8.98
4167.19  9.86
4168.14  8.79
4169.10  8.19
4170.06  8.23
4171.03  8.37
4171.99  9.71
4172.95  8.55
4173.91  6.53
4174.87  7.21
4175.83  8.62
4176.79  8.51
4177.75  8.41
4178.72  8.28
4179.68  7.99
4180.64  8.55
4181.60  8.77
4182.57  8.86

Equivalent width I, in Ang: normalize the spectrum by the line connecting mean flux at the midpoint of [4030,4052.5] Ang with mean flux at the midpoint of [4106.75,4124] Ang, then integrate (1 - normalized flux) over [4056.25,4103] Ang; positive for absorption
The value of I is 1.2 Ang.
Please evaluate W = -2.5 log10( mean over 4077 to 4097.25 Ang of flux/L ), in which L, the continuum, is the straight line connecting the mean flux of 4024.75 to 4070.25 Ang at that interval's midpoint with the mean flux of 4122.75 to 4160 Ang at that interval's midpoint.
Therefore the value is -0.03 mag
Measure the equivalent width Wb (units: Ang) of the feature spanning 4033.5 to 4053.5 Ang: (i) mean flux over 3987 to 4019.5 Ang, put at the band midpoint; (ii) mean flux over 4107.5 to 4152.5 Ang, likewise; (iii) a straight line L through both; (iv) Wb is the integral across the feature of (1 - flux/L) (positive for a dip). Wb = 0.56 Ang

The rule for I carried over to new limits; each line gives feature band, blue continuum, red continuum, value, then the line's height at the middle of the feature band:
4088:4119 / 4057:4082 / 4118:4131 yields -0.2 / 8.37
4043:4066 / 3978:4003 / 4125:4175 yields 0.4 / 8.12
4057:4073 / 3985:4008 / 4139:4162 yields 0.8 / 8.3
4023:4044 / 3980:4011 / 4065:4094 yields -0.2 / 8.08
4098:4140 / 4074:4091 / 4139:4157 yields 0.6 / 8.48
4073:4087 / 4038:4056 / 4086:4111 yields 0.5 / 8.25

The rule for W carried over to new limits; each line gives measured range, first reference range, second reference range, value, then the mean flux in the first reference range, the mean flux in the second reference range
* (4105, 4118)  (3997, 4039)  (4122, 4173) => -0.01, 8.15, 8.7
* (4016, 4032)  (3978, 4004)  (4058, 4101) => -0.06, 7.79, 8.21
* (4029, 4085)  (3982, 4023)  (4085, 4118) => 0.03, 8.1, 8.37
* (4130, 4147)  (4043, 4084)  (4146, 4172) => 0.01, 7.96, 8.77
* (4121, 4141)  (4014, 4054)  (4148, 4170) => 0.00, 8.18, 8.81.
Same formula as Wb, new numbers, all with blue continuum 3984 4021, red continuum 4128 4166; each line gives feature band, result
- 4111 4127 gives -0.4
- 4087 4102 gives -0.5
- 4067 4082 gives 0.8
